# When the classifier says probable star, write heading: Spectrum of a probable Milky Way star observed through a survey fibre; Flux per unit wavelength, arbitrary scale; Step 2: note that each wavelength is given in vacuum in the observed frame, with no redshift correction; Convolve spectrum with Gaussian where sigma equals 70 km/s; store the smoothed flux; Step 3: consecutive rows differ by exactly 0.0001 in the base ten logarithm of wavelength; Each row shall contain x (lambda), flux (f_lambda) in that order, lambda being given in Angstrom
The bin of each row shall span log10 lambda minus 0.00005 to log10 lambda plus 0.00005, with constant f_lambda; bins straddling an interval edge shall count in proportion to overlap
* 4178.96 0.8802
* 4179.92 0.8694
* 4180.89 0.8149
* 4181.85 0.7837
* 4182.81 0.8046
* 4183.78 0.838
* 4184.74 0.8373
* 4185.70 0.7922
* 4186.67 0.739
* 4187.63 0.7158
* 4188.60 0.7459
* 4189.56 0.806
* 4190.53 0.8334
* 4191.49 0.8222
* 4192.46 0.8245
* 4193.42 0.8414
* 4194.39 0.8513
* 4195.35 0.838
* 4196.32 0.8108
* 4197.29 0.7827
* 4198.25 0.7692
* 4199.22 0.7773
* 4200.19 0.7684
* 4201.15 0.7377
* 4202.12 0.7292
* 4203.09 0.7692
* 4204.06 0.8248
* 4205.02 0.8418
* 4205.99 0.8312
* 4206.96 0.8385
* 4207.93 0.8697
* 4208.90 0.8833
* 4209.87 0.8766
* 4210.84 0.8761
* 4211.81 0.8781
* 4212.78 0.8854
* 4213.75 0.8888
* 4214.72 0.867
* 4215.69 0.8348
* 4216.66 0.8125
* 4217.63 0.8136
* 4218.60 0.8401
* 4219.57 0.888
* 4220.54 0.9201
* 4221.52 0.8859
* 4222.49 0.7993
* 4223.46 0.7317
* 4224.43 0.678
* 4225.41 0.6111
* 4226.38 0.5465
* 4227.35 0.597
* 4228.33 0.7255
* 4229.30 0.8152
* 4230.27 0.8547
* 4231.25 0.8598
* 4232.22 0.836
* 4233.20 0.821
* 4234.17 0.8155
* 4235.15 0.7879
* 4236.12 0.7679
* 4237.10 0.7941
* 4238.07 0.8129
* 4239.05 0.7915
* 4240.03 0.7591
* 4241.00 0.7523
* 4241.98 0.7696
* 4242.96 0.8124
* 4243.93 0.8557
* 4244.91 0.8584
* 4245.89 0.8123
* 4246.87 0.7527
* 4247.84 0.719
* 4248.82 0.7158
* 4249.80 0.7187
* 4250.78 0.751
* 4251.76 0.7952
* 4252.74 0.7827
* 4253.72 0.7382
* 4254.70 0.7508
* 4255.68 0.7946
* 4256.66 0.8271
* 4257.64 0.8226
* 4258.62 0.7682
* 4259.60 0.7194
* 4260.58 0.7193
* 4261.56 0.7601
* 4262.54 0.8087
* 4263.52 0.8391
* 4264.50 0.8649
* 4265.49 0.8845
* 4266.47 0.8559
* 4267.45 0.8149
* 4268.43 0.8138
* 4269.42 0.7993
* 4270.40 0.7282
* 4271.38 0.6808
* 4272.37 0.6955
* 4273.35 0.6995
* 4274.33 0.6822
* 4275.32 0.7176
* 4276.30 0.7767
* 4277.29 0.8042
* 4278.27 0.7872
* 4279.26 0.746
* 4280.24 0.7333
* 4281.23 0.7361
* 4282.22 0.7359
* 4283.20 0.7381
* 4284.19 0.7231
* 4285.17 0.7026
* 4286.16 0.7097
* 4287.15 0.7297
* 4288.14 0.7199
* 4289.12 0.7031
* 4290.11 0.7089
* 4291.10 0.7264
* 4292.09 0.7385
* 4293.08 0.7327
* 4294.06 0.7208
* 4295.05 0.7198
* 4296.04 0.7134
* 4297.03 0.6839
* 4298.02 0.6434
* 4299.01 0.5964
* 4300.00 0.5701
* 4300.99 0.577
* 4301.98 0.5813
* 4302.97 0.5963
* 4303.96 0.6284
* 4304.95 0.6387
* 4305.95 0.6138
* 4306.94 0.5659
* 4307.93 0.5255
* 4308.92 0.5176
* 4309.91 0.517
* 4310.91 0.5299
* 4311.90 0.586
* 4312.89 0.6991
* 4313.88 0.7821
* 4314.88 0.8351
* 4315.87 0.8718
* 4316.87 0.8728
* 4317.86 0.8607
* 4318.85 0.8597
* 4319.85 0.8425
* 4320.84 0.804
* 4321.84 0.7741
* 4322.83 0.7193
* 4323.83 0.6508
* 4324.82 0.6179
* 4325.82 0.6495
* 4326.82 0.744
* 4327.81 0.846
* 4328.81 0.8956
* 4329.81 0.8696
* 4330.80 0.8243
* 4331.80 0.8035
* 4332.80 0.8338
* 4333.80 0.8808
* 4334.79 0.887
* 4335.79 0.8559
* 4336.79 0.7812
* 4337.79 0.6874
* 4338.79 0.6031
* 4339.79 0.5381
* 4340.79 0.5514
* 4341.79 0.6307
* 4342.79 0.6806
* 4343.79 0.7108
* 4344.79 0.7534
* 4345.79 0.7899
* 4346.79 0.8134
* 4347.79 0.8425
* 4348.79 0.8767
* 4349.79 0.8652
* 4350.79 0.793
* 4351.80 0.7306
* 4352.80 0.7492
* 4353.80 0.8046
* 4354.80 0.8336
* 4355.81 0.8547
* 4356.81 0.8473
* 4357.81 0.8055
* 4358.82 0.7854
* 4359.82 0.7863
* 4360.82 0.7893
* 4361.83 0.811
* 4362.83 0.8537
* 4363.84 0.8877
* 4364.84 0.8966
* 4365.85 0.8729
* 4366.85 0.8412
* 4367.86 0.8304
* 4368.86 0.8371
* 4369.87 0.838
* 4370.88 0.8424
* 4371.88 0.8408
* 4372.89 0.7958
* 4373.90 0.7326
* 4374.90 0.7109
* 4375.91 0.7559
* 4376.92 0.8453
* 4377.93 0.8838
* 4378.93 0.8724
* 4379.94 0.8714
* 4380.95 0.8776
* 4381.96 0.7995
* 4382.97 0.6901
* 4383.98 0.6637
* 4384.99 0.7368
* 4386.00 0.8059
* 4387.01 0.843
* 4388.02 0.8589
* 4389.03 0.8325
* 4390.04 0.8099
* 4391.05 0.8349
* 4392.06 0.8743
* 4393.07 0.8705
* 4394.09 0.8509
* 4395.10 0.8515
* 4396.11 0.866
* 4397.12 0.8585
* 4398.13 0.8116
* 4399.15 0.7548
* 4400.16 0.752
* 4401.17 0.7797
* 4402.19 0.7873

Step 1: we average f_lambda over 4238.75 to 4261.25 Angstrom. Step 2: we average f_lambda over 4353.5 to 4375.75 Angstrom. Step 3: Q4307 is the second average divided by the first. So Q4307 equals 1.06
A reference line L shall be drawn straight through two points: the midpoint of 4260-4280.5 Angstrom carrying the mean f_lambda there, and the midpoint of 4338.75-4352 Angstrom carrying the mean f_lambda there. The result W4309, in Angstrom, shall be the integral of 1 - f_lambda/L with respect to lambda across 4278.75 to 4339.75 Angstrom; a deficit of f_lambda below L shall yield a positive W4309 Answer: 2.8 Angstrom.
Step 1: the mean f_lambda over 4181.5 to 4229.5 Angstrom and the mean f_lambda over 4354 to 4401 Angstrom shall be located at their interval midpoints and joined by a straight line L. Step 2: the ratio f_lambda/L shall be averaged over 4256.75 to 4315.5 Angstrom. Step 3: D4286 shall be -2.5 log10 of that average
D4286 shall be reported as 0.15 mag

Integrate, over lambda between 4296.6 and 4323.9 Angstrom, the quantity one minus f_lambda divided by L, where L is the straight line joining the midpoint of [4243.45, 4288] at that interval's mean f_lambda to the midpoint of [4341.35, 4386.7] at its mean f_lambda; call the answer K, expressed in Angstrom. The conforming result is 3.7 Angstrom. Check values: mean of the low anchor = 0.765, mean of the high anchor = 0.803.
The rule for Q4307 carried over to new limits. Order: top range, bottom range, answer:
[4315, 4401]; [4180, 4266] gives 1.00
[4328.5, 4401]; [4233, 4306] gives 1.08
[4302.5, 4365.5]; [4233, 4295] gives 0.98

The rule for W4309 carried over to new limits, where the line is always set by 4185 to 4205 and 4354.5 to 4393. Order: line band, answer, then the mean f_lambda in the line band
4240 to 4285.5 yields 1.9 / 0.769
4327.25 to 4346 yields 1.3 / 0.759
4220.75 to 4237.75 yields 0.7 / 0.764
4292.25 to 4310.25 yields 4.1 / 0.622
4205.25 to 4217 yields -1.0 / 0.862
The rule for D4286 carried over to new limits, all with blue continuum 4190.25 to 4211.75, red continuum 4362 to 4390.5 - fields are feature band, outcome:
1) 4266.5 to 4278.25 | 0.091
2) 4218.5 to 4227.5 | 0.093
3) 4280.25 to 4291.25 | 0.138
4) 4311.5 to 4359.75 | 0.059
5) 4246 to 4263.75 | 0.073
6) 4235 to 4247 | 0.031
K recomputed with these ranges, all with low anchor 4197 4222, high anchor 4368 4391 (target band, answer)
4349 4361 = 0.08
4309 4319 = 1.10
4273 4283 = 0.99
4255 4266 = 0.35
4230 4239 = 0.18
